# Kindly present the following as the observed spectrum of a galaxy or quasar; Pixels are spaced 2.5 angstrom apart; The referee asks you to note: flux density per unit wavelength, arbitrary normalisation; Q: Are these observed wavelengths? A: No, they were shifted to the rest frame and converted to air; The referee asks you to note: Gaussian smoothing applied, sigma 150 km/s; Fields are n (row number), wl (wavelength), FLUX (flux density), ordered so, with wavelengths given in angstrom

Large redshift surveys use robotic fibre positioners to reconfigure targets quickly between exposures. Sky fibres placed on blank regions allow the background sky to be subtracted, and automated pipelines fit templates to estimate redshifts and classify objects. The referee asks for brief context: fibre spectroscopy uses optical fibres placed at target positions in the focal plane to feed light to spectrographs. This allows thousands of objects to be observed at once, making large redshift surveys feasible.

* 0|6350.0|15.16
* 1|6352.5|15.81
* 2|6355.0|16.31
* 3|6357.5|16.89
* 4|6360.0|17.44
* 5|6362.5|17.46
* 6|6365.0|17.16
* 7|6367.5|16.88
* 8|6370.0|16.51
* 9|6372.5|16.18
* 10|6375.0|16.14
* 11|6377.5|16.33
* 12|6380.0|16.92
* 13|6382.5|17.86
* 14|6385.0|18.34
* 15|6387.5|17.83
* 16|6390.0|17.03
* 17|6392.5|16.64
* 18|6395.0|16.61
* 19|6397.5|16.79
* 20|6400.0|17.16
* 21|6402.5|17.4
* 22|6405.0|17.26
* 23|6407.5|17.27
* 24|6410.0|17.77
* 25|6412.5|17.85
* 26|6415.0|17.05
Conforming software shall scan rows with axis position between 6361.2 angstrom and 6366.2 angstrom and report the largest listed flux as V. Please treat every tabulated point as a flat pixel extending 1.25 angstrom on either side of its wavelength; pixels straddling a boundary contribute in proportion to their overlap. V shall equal 17.46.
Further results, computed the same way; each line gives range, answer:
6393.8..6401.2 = 17.16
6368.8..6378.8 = 16.51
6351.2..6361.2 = 17.44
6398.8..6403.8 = 17.4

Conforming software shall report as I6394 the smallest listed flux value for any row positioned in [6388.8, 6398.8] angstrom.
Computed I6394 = 16.61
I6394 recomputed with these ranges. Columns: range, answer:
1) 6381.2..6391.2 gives 17.03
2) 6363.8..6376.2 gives 16.14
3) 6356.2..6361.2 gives 16.89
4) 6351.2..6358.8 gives 15.81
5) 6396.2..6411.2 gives 16.79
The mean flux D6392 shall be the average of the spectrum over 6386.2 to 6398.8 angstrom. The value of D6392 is 17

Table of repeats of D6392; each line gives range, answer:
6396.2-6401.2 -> 17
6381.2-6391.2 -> 17.8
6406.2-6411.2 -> 17.5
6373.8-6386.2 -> 17.1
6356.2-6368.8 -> 17.2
